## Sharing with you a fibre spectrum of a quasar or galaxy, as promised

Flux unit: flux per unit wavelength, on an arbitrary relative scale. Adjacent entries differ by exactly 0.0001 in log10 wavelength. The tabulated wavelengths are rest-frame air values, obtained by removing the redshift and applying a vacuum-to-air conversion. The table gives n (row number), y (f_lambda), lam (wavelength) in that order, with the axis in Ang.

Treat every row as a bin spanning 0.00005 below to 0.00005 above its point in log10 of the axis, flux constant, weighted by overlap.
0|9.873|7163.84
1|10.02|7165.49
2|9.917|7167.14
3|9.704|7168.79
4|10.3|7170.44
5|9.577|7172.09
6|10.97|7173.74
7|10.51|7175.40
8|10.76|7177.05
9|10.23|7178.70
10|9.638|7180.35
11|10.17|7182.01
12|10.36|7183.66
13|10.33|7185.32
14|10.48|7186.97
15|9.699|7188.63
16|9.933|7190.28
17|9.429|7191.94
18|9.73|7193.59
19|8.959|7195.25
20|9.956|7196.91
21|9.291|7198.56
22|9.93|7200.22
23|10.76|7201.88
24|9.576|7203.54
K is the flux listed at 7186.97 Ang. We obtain 10.48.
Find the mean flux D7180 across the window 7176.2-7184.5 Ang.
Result 10.2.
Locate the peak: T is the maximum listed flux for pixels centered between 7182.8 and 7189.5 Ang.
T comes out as 10.48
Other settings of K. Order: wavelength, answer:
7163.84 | 9.873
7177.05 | 10.76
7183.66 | 10.36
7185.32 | 10.33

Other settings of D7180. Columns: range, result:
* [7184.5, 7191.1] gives 10.1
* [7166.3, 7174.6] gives 10.1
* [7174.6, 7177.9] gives 10.6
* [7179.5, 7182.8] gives 9.89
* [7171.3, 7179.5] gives 10.4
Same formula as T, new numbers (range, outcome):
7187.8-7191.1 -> 9.933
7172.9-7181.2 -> 10.97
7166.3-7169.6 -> 9.917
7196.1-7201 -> 9.956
